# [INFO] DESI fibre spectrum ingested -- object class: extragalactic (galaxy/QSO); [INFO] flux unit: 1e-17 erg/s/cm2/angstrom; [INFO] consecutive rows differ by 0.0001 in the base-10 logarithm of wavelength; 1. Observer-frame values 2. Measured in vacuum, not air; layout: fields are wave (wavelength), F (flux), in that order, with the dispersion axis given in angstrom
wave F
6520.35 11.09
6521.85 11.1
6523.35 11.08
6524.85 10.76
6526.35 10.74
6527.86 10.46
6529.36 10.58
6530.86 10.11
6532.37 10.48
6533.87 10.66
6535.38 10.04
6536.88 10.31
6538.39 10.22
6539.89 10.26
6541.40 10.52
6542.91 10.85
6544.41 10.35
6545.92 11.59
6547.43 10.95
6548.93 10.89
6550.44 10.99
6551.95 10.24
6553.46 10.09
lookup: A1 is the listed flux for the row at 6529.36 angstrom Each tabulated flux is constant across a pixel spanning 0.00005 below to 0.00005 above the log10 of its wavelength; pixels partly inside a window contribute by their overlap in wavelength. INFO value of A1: 10.58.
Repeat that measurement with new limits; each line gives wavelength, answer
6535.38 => 10.04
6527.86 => 10.46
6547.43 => 10.95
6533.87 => 10.66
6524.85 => 10.76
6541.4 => 10.52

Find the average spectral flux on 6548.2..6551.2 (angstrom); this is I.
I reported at 10.9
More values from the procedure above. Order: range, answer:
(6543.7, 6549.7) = 11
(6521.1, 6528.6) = 10.8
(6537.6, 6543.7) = 10.5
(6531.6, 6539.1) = 10.3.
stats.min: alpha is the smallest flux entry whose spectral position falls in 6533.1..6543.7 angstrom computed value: 10.04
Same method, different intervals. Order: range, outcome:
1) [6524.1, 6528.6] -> 10.46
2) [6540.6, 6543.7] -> 10.52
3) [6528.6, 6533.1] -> 10.11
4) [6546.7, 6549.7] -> 10.89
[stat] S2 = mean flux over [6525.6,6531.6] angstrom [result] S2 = 10.5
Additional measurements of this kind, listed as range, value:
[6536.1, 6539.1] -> 10.3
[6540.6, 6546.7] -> 10.8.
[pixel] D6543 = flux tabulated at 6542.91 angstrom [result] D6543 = 10.85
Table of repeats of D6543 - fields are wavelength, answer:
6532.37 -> 10.48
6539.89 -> 10.26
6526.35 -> 10.74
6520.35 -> 11.09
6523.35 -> 11.08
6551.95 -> 10.24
